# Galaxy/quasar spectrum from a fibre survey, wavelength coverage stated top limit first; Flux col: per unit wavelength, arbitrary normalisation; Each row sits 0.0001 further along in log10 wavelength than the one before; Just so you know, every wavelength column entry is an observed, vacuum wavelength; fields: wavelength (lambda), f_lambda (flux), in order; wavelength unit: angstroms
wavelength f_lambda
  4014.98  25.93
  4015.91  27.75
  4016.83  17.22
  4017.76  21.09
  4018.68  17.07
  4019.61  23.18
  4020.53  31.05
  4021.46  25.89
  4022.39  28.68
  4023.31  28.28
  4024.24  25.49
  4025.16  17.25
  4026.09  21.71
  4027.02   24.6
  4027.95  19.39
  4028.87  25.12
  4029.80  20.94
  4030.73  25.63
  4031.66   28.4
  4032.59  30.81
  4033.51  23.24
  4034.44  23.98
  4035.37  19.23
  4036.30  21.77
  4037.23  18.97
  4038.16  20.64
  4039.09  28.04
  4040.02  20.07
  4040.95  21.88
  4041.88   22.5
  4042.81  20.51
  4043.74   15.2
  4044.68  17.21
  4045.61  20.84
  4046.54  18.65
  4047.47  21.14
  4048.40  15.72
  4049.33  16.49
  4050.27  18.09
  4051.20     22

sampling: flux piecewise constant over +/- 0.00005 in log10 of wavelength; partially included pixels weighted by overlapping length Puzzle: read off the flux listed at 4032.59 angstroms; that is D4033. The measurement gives 30.81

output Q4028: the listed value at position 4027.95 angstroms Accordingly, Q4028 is 19.39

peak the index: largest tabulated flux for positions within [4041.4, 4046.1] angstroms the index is 22.5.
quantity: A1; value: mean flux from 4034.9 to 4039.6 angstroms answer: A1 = 21.7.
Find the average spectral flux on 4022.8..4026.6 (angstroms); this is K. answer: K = 23.3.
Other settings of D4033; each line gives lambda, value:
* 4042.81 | 20.51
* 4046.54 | 18.65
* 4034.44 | 23.98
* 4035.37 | 19.23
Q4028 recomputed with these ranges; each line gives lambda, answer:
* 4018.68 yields 17.07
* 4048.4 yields 15.72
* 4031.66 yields 28.4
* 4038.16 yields 20.64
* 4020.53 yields 31.05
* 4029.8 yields 20.94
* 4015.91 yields 27.75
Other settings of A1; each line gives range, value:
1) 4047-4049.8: 17.8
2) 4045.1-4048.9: 19.1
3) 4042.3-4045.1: 17.7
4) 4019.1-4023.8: 27.3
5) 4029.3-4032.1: 24.9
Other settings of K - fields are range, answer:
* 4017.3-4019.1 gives 19.2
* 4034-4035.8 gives 21.6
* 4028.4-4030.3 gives 23.1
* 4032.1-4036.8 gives 23.8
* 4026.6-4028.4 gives 21.9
